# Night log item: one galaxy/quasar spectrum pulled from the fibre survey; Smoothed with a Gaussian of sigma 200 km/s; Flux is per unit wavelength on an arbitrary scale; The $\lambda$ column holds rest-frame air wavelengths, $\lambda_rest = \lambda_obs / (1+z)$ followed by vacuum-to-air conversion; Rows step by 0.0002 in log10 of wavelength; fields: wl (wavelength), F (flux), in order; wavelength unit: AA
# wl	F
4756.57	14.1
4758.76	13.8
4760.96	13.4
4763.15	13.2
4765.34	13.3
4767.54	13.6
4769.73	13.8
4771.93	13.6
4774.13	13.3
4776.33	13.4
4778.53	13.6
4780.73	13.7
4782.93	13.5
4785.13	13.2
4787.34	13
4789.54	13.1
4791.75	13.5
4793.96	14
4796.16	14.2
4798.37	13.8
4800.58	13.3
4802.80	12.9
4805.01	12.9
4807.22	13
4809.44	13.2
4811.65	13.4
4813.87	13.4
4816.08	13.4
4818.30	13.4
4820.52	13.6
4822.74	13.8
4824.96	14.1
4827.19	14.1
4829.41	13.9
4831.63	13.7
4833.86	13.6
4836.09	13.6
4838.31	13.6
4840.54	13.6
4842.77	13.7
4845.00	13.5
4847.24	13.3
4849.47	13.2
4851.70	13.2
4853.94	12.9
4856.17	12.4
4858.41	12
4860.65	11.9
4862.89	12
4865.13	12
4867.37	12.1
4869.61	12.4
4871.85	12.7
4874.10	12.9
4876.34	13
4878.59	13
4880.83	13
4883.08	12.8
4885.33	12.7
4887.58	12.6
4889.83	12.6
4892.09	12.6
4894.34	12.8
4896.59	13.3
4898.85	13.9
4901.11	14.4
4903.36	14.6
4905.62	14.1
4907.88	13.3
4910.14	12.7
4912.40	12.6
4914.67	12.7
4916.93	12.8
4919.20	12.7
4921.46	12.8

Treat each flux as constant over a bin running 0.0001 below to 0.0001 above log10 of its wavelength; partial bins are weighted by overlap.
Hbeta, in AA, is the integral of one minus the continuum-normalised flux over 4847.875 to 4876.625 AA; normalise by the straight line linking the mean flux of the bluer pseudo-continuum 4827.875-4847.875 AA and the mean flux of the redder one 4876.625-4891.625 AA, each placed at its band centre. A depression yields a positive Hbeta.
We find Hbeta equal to 1.5 AA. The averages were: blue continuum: 13.6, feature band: 12.5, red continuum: 12.8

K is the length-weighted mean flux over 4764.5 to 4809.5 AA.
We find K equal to 13.4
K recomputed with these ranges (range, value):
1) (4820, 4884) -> 13.1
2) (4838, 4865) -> 12.9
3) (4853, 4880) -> 12.4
